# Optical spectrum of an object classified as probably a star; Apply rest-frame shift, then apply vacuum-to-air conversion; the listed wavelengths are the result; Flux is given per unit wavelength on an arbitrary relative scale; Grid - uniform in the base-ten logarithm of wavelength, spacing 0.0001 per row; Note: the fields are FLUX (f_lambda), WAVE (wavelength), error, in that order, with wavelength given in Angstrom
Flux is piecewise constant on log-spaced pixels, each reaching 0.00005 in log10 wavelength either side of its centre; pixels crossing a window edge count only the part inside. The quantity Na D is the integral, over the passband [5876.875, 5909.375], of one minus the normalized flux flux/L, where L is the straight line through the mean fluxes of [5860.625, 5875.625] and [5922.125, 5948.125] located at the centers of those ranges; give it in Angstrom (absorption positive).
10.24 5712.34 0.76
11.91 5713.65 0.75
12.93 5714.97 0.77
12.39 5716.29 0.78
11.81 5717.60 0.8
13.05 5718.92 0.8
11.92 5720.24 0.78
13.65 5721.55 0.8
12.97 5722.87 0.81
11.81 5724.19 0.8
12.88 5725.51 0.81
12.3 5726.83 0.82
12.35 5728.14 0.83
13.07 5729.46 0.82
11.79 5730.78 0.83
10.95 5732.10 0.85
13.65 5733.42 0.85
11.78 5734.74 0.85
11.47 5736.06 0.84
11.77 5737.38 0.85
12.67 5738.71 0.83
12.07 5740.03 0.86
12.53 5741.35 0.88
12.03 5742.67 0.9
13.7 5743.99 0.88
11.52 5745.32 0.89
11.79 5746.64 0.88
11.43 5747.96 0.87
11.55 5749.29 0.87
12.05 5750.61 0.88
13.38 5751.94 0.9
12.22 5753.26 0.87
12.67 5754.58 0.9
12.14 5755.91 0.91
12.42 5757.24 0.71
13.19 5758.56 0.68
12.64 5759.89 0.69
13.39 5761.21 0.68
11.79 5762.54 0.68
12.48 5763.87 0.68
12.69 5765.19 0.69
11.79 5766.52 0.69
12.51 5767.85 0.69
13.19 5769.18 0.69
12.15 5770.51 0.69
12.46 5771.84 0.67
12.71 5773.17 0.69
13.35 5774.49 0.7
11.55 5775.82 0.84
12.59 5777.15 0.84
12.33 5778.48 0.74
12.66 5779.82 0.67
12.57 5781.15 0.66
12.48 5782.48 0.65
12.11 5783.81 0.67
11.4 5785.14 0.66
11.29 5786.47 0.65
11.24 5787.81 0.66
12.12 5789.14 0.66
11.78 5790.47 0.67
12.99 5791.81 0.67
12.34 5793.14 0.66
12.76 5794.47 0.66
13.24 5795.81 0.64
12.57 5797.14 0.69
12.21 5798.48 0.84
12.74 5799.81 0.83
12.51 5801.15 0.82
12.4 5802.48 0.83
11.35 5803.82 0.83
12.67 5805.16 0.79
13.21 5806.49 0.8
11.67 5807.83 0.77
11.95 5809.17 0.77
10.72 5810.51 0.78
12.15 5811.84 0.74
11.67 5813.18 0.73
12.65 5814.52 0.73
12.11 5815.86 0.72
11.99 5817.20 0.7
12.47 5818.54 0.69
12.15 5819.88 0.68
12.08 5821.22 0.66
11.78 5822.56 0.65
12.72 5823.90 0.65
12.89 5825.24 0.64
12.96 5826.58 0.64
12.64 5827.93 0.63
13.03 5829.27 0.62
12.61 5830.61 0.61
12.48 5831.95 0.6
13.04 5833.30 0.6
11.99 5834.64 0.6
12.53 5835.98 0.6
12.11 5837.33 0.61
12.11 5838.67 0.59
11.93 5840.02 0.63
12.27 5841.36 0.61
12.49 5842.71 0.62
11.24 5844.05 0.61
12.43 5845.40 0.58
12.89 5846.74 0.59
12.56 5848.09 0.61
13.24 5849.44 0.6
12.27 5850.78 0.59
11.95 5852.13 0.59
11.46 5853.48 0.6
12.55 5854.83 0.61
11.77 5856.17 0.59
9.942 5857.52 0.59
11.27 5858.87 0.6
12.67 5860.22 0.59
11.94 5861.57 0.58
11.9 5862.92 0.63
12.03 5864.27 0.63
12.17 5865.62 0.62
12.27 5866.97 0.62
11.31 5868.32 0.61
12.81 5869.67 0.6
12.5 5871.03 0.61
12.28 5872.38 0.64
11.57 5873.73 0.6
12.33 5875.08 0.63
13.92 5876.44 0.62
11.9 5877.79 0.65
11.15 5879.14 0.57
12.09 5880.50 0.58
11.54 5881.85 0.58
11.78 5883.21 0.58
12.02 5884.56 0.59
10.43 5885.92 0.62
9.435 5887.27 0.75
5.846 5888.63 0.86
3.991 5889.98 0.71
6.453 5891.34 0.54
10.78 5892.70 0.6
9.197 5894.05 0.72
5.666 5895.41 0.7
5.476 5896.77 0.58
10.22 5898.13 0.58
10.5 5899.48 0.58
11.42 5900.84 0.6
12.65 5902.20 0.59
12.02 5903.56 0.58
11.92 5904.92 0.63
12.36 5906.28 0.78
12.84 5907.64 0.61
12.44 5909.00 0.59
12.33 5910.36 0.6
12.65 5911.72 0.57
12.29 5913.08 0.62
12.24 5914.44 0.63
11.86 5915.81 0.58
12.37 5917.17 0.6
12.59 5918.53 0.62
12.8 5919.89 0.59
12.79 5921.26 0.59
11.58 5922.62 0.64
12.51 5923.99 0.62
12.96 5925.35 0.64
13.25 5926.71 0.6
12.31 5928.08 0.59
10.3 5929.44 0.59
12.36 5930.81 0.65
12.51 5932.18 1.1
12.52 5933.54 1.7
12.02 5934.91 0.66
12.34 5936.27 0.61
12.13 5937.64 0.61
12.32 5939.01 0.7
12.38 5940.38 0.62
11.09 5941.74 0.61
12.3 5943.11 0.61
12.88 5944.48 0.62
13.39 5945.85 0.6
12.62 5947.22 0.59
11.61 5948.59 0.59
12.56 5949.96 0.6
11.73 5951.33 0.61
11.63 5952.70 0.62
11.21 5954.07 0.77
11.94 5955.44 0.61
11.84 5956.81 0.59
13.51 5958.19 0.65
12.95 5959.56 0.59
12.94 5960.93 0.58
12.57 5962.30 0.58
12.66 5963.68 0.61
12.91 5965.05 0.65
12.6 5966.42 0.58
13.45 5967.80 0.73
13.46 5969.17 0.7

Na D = 5.3 Angstrom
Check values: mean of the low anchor 12.1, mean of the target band 10.2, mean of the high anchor 12.3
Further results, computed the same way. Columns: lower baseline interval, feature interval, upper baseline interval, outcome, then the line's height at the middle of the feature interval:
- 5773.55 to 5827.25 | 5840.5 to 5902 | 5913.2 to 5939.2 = 6.0 Angstrom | 12.3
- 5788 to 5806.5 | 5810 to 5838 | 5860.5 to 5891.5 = -0.8 Angstrom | 12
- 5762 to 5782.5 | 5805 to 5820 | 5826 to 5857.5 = 0.3 Angstrom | 12.4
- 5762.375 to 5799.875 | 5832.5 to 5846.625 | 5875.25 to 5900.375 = -1.8 Angstrom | 10.9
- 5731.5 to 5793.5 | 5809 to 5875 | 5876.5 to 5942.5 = -2.5 Angstrom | 11.7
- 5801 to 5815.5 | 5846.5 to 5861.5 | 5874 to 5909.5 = -1.2 Angstrom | 11.2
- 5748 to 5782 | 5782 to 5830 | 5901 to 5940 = 0.7 Angstrom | 12.4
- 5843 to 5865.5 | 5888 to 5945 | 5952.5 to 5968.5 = 4.9 Angstrom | 12.3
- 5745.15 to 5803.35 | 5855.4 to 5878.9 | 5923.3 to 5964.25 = 0.6 Angstrom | 12.3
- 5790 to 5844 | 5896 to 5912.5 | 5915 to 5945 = 1.2 Angstrom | 12.3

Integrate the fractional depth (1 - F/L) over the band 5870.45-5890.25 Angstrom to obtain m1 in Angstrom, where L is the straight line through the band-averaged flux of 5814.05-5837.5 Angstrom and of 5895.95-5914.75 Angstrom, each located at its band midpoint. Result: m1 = 1.4 Angstrom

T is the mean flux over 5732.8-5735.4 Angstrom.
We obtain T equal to 12.7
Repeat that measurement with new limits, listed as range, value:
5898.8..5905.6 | 11.7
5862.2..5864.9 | 12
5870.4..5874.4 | 12.1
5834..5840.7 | 12.1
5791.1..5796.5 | 12.8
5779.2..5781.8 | 12.6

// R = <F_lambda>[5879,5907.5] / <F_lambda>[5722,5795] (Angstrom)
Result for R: 0.80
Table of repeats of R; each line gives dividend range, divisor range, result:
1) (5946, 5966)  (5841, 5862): 1.03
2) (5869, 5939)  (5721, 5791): 0.92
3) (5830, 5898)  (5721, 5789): 0.91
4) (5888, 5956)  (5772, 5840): 0.93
